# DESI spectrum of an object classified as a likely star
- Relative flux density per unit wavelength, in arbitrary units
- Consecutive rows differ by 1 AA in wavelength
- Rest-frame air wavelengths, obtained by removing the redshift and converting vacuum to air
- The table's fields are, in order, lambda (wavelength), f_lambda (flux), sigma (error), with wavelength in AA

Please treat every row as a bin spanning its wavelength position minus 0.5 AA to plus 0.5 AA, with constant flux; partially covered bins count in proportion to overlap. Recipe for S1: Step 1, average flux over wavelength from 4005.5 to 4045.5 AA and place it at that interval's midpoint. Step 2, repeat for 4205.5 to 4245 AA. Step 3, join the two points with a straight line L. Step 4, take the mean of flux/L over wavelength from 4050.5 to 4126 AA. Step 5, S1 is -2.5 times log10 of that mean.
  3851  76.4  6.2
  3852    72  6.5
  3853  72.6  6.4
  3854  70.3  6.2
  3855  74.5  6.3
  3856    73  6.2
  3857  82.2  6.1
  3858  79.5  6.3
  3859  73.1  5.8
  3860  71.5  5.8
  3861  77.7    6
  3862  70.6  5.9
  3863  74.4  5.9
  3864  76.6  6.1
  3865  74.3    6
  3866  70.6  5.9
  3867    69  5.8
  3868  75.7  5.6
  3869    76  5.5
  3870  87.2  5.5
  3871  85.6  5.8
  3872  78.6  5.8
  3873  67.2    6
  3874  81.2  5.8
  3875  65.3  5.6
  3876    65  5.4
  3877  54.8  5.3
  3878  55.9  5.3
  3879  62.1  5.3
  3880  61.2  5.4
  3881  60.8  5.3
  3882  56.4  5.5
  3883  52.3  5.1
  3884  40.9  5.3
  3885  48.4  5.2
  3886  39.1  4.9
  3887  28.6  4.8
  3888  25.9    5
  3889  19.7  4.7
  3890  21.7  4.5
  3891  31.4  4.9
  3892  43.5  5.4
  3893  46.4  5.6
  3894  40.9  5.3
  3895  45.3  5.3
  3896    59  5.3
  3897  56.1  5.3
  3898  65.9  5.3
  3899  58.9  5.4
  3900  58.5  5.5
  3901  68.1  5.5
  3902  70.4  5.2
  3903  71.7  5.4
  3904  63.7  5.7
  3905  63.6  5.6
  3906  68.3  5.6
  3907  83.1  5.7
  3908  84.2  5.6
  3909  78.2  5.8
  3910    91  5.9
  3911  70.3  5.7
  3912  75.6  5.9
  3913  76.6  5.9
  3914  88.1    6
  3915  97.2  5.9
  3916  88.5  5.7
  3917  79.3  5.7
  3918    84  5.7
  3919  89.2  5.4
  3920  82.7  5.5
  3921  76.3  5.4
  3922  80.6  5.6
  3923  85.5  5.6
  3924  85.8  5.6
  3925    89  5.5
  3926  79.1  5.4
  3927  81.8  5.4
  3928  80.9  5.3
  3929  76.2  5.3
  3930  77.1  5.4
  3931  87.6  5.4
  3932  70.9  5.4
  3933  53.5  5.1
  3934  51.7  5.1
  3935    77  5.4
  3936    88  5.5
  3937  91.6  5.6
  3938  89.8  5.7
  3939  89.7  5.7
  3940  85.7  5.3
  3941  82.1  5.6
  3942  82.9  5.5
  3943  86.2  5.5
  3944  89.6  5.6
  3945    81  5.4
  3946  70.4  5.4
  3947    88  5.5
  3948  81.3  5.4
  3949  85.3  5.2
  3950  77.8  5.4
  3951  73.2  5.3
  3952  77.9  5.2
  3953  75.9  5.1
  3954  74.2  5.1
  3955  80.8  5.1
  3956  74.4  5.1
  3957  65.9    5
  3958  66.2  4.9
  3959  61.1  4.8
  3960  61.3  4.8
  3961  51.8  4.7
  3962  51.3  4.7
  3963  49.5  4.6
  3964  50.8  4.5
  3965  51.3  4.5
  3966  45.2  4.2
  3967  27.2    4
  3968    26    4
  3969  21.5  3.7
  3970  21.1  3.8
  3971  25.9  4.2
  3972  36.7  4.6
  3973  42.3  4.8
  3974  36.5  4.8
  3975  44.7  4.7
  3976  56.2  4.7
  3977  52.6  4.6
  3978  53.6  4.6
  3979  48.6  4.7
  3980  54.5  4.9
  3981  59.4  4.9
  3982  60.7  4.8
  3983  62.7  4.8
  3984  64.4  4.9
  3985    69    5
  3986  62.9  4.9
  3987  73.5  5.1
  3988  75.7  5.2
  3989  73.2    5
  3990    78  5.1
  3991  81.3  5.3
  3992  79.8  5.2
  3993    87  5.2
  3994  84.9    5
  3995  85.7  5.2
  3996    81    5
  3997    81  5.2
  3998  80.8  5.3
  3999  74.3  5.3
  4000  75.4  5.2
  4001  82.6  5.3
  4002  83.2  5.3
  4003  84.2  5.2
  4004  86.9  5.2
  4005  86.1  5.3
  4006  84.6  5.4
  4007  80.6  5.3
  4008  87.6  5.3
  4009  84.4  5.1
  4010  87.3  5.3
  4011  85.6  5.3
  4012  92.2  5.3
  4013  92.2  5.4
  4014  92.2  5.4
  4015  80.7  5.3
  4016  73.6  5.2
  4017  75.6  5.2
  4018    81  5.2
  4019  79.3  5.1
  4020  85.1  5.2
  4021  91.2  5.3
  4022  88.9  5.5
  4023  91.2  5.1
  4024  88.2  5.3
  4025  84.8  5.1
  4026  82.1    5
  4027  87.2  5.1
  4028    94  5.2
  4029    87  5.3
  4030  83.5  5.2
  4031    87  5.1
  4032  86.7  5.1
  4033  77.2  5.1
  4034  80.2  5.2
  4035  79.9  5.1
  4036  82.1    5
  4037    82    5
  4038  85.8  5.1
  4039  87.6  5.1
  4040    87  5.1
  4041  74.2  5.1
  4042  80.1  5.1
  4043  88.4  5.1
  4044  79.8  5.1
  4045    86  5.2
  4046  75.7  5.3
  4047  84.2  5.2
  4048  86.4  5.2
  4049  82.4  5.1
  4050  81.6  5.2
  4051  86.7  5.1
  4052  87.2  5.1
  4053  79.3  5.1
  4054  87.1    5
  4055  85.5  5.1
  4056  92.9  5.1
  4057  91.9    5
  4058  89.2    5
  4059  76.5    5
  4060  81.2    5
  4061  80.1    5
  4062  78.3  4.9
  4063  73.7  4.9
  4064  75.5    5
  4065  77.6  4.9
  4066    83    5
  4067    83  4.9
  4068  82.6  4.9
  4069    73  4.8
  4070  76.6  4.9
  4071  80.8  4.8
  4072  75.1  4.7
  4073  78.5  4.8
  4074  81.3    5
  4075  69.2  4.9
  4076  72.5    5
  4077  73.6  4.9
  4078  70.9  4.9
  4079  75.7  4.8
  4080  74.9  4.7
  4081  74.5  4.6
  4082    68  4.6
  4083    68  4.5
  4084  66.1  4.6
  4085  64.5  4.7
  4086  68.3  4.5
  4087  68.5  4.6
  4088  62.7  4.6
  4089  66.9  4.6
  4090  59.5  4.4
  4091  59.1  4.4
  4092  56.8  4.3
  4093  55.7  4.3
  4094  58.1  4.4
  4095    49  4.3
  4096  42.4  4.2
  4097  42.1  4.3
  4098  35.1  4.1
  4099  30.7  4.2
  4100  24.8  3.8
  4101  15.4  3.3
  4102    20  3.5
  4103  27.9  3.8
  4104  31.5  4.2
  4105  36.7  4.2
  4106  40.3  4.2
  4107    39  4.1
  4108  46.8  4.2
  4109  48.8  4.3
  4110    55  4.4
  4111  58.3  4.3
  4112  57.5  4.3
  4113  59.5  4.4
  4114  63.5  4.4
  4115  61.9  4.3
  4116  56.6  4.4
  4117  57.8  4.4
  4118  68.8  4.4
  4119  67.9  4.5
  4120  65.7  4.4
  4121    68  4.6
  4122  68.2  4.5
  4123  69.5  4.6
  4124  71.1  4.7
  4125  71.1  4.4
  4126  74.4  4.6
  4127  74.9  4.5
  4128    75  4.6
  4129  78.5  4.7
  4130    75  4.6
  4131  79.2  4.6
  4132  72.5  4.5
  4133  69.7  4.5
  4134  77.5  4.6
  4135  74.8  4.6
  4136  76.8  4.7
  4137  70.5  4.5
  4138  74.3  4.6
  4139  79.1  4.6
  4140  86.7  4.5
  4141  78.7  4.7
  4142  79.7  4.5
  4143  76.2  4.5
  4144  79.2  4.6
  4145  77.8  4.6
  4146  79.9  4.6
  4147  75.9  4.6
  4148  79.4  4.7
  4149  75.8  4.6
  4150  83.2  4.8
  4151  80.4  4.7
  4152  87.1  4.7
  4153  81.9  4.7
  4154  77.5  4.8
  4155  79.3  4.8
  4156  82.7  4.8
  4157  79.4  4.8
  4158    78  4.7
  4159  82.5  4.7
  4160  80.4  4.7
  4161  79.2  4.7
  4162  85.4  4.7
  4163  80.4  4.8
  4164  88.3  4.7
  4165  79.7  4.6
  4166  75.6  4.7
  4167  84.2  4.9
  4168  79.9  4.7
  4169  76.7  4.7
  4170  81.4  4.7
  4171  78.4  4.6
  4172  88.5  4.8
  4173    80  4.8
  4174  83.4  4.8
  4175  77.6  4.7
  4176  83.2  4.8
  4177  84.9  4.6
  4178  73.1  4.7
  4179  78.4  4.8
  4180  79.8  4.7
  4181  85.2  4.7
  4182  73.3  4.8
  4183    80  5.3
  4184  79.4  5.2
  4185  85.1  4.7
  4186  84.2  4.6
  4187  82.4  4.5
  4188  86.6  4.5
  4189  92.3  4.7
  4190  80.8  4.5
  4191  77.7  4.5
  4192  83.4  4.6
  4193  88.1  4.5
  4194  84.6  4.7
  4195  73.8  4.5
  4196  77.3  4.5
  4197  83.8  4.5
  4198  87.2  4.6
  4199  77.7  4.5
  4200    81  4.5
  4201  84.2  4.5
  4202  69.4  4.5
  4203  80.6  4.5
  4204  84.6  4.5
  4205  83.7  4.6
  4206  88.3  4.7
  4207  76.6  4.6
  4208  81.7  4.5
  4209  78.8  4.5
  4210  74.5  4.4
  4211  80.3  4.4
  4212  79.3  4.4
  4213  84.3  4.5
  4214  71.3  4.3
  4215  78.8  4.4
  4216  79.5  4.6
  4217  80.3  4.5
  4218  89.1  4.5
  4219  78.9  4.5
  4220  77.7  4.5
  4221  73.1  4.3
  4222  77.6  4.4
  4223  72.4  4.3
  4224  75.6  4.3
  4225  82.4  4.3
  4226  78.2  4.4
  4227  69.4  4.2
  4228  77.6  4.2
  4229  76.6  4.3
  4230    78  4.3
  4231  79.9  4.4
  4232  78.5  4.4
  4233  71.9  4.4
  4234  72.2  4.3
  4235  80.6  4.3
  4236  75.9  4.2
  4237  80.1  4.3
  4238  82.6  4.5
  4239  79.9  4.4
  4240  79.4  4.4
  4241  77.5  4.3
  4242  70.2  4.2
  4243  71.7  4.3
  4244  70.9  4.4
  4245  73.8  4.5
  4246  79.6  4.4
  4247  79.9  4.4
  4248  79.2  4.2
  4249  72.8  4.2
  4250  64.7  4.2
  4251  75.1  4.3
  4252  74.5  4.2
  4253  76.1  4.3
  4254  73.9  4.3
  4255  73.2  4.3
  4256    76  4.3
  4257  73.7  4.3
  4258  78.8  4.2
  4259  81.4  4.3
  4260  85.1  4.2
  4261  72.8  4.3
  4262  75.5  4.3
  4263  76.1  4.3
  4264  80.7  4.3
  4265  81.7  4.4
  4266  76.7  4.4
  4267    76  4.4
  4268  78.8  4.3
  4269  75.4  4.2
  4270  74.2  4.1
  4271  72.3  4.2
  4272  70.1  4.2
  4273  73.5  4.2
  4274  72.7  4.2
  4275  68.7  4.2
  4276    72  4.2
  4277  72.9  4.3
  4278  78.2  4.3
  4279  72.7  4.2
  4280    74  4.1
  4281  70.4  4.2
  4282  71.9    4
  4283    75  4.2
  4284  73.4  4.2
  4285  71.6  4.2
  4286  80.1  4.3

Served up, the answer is 0.27 mag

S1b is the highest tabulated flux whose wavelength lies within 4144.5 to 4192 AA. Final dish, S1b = 92.3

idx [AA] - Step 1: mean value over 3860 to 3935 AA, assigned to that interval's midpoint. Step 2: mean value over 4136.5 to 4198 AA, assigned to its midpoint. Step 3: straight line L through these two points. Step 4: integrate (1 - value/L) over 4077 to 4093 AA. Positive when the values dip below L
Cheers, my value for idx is 2.1 AA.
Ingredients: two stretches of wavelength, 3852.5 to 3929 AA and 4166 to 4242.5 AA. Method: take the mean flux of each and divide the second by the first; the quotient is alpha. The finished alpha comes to 1.2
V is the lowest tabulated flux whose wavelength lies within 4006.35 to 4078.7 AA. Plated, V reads 69.2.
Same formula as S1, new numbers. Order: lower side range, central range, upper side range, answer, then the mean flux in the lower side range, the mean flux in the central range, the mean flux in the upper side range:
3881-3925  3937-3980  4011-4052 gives 0.16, 64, 62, 84.3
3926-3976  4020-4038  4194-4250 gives -0.23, 65.7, 85.5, 78.1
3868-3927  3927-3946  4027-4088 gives -0.15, 65.9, 79.9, 79.8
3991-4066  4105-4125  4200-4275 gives 0.34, 83.6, 58.9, 77.1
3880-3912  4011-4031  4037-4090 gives -0.18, 55.6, 85.8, 78.3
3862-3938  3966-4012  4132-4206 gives 0.10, 68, 66.1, 80.4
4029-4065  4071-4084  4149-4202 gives 0.13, 82.9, 73.5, 81.3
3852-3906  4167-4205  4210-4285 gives -0.11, 61.7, 81.4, 76.1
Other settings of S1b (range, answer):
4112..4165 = 88.3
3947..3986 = 88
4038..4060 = 92.9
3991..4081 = 94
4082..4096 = 68.5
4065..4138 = 83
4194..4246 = 89.1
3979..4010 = 87.6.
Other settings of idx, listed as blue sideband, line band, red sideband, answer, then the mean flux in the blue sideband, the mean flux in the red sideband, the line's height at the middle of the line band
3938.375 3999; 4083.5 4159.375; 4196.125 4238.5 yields 9.7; 65.1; 78.9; 73.6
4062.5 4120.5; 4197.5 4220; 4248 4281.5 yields -3.3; 60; 74.9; 70.1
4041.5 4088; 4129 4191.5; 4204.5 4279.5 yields -2.0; 78.4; 76.7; 77.5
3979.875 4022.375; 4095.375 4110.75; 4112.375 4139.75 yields 7.7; 79.5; 70.5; 72.2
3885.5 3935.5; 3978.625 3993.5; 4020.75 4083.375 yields 1.2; 67.4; 81.5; 74.9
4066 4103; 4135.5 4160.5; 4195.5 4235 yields -3.3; 61.6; 78.8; 70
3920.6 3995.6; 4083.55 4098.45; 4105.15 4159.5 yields 2.8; 67.7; 71.1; 70.3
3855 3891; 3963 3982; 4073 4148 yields 6.1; 62.6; 63.1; 62.8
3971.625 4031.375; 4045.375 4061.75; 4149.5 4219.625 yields -1.4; 76.2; 81.1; 77.6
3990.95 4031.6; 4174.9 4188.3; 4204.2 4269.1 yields -0.3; 84.5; 77.4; 79.1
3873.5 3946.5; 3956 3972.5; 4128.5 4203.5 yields 5.9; 68.6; 80.1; 71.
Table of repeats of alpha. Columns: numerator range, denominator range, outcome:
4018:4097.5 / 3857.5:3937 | 1.14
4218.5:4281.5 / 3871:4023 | 1.10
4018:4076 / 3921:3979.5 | 1.25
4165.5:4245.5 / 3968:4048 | 1.06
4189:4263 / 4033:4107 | 1.12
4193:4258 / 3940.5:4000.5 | 1.20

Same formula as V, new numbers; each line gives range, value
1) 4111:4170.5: 56.6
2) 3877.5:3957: 19.7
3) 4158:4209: 69.4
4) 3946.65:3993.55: 21.1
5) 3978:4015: 48.6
